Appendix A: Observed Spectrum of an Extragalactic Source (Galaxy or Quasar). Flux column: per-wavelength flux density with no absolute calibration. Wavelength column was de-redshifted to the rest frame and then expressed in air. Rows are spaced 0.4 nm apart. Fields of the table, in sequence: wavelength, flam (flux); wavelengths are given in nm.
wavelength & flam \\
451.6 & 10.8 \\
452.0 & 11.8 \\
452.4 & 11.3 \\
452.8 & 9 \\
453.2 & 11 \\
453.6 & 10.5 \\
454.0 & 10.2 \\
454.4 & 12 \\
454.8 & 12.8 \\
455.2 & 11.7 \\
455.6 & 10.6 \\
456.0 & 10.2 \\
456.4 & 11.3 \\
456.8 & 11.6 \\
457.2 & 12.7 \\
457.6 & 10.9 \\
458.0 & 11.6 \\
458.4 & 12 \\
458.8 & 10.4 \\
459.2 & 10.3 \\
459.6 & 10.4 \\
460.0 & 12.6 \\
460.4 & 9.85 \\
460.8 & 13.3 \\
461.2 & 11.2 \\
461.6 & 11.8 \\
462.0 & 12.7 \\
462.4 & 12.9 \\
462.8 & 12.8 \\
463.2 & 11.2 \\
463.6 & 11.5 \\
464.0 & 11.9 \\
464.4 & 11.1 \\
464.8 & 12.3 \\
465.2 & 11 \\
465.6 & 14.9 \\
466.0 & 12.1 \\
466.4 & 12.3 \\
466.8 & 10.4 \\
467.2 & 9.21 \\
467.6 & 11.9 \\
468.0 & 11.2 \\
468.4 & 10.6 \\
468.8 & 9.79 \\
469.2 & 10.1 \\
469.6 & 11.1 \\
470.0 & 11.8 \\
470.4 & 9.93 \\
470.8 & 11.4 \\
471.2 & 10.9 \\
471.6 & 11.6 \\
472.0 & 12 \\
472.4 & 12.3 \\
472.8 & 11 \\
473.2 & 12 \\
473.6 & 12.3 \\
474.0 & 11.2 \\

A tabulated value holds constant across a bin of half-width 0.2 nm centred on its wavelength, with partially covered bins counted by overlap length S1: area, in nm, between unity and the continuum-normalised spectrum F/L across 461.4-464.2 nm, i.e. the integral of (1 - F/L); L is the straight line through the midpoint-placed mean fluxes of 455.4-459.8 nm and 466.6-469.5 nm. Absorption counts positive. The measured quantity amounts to -0.34 nm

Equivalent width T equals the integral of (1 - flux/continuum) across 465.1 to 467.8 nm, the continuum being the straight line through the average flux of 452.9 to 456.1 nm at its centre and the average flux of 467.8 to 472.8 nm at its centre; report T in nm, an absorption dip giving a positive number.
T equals -0.16 nm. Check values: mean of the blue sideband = 11.1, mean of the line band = 11.7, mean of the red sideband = 11.1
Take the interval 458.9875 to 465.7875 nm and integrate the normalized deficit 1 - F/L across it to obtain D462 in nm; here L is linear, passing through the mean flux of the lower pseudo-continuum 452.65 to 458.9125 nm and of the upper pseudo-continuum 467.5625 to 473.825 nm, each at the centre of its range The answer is -0.40 nm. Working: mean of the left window 11.2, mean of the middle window 11.9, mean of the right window 11.2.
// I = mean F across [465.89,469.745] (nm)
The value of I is 10.8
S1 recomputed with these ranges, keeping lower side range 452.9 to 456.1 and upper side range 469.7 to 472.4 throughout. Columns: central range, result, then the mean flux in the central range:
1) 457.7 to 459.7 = 0.033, 11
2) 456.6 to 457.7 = -0.067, 11.8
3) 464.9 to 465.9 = -0.137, 12.8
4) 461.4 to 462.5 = -0.120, 12.4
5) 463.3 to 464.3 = -0.032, 11.6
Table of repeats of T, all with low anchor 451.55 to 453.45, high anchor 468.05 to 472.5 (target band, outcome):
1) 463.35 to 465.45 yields -0.133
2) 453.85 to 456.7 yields -0.126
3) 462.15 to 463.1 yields -0.153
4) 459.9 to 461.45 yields -0.113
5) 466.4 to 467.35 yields 0.053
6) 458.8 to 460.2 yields -0.017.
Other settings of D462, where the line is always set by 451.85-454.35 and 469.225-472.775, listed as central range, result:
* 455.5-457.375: -0.085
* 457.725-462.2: -0.219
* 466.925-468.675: 0.081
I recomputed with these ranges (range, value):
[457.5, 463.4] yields 11.6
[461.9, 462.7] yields 12.8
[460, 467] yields 12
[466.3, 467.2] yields 10.8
